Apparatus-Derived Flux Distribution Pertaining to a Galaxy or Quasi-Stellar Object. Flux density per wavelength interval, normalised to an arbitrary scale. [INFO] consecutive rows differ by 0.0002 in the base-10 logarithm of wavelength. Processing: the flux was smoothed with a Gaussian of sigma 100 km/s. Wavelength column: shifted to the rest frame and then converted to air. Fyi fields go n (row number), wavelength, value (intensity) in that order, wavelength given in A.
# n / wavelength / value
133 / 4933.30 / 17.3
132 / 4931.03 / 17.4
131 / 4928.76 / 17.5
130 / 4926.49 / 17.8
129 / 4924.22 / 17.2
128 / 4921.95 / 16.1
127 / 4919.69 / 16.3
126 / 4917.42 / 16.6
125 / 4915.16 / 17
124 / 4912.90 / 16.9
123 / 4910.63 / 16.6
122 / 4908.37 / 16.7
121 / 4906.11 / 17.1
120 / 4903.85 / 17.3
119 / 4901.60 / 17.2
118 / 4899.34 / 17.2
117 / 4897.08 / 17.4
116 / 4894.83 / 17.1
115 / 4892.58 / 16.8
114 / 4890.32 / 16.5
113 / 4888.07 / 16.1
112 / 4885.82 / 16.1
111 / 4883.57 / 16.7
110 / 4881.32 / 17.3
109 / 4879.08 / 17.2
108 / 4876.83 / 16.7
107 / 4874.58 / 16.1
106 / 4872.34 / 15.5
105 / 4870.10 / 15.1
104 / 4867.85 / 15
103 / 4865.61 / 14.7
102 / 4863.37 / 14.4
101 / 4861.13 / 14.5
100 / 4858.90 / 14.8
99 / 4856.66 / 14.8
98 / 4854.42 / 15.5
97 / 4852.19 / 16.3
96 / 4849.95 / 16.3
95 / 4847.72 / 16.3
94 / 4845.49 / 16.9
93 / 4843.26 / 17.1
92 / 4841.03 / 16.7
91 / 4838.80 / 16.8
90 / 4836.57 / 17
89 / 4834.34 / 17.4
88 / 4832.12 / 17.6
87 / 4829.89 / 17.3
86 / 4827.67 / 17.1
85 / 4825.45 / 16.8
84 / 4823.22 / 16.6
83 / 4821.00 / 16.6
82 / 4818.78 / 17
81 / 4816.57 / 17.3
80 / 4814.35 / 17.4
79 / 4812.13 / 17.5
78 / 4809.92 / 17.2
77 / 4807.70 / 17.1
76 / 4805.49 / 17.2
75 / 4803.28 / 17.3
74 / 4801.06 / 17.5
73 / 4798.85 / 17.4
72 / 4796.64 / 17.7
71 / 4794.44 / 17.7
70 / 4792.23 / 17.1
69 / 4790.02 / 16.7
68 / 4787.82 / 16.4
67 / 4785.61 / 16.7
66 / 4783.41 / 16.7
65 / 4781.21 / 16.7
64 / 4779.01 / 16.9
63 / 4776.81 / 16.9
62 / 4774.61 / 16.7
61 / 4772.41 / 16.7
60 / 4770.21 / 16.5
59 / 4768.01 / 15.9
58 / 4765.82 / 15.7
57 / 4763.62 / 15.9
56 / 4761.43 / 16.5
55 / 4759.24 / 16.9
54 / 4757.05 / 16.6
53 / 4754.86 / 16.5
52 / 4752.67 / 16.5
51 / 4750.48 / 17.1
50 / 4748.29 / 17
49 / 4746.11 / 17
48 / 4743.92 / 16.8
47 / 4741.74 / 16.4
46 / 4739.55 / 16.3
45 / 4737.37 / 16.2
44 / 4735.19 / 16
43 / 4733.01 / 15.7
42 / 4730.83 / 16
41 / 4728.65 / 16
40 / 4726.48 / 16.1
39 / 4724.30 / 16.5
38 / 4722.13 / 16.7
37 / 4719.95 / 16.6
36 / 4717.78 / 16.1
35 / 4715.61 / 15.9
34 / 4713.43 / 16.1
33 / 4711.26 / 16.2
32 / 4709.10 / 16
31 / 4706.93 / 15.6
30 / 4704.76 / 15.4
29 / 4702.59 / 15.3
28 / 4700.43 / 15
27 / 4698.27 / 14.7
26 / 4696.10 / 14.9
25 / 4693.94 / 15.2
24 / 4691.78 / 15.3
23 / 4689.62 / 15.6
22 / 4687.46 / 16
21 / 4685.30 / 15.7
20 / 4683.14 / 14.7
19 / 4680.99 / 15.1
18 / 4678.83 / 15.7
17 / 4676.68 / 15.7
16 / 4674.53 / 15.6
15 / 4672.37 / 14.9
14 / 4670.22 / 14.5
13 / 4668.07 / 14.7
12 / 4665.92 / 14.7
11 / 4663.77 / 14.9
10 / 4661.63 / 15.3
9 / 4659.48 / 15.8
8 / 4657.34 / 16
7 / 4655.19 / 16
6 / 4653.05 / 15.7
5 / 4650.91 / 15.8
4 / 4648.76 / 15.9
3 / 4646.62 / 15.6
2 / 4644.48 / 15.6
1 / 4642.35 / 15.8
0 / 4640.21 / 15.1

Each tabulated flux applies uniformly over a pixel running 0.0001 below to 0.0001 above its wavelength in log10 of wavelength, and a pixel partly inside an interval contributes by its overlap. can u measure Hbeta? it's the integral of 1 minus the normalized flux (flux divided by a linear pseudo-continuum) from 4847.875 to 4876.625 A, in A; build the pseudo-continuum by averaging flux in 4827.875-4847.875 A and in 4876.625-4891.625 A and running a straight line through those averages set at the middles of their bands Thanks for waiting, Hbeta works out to 2.6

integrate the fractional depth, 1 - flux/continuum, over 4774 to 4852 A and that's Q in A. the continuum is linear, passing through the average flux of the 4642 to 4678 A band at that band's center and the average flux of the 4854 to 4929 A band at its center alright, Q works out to -4.7 A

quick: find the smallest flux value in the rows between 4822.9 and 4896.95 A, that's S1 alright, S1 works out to 14.4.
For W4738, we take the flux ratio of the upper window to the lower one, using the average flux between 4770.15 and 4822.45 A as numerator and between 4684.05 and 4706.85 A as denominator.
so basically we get 1.1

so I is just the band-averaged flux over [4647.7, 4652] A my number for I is 15.8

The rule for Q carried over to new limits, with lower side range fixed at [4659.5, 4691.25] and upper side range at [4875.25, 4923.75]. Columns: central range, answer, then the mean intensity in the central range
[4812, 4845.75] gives -1.6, 17.1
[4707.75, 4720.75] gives -0.5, 16.1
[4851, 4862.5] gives 0.9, 15.2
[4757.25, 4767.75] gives -0.3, 16.3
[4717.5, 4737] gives -0.7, 16.2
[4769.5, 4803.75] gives -2.0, 17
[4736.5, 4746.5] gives -0.5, 16.5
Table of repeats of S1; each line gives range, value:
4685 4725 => 14.7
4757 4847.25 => 15.7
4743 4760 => 16.5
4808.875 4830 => 16.6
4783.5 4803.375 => 16.4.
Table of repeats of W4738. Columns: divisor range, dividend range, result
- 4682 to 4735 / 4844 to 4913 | 1.03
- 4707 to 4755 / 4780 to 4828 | 1.05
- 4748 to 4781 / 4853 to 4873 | 0.90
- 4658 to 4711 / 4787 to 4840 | 1.12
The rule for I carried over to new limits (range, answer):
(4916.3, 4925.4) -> 16.5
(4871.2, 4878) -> 16.1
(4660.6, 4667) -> 15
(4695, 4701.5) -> 14.9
